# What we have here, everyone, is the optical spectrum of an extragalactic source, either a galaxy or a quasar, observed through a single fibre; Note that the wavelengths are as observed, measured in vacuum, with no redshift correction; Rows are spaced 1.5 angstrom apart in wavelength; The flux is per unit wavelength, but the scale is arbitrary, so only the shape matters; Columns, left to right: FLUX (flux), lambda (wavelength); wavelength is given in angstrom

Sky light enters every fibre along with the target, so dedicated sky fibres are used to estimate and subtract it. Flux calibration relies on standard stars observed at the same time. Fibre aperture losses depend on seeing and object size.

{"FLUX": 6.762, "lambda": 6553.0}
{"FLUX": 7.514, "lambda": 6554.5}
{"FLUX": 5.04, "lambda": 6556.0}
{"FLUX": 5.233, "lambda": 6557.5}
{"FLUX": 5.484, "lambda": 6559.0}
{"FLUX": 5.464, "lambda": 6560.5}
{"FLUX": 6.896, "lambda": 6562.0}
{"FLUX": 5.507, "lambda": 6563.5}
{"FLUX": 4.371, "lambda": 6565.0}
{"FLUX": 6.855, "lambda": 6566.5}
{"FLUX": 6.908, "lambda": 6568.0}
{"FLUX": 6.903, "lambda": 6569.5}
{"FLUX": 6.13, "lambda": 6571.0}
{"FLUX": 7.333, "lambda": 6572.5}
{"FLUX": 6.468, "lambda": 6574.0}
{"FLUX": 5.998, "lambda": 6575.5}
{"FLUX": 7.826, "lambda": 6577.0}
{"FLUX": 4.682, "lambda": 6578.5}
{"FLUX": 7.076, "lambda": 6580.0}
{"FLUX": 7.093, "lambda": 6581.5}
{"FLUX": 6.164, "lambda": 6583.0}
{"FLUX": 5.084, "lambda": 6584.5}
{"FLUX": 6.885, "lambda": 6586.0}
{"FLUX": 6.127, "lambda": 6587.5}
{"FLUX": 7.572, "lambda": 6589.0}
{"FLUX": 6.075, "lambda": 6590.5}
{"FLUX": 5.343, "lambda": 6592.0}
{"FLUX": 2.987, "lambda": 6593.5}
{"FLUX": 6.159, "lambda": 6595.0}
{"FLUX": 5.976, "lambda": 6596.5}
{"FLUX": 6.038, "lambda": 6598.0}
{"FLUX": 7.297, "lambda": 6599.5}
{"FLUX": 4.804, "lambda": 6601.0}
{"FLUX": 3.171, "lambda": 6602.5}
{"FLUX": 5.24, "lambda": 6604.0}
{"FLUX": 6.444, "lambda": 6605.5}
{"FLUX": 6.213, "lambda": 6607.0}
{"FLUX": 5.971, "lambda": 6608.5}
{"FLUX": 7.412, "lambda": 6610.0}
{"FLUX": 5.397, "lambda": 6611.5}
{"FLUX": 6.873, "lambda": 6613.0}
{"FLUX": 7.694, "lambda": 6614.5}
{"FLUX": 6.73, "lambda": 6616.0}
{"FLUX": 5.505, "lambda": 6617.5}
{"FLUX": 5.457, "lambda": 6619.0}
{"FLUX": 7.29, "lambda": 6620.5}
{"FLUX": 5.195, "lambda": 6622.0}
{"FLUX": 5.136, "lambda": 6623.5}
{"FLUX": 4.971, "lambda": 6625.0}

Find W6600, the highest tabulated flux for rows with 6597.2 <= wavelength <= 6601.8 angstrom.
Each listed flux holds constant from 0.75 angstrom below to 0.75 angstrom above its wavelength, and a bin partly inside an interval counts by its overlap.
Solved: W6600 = 7.297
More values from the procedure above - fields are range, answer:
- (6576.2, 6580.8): 7.826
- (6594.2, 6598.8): 6.159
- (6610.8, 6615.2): 7.694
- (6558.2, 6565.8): 6.896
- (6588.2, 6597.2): 7.572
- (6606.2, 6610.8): 7.412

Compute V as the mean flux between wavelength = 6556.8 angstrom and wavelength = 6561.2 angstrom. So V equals 5.39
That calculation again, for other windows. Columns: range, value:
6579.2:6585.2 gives 6.35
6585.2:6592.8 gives 6.37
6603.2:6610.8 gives 6.23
